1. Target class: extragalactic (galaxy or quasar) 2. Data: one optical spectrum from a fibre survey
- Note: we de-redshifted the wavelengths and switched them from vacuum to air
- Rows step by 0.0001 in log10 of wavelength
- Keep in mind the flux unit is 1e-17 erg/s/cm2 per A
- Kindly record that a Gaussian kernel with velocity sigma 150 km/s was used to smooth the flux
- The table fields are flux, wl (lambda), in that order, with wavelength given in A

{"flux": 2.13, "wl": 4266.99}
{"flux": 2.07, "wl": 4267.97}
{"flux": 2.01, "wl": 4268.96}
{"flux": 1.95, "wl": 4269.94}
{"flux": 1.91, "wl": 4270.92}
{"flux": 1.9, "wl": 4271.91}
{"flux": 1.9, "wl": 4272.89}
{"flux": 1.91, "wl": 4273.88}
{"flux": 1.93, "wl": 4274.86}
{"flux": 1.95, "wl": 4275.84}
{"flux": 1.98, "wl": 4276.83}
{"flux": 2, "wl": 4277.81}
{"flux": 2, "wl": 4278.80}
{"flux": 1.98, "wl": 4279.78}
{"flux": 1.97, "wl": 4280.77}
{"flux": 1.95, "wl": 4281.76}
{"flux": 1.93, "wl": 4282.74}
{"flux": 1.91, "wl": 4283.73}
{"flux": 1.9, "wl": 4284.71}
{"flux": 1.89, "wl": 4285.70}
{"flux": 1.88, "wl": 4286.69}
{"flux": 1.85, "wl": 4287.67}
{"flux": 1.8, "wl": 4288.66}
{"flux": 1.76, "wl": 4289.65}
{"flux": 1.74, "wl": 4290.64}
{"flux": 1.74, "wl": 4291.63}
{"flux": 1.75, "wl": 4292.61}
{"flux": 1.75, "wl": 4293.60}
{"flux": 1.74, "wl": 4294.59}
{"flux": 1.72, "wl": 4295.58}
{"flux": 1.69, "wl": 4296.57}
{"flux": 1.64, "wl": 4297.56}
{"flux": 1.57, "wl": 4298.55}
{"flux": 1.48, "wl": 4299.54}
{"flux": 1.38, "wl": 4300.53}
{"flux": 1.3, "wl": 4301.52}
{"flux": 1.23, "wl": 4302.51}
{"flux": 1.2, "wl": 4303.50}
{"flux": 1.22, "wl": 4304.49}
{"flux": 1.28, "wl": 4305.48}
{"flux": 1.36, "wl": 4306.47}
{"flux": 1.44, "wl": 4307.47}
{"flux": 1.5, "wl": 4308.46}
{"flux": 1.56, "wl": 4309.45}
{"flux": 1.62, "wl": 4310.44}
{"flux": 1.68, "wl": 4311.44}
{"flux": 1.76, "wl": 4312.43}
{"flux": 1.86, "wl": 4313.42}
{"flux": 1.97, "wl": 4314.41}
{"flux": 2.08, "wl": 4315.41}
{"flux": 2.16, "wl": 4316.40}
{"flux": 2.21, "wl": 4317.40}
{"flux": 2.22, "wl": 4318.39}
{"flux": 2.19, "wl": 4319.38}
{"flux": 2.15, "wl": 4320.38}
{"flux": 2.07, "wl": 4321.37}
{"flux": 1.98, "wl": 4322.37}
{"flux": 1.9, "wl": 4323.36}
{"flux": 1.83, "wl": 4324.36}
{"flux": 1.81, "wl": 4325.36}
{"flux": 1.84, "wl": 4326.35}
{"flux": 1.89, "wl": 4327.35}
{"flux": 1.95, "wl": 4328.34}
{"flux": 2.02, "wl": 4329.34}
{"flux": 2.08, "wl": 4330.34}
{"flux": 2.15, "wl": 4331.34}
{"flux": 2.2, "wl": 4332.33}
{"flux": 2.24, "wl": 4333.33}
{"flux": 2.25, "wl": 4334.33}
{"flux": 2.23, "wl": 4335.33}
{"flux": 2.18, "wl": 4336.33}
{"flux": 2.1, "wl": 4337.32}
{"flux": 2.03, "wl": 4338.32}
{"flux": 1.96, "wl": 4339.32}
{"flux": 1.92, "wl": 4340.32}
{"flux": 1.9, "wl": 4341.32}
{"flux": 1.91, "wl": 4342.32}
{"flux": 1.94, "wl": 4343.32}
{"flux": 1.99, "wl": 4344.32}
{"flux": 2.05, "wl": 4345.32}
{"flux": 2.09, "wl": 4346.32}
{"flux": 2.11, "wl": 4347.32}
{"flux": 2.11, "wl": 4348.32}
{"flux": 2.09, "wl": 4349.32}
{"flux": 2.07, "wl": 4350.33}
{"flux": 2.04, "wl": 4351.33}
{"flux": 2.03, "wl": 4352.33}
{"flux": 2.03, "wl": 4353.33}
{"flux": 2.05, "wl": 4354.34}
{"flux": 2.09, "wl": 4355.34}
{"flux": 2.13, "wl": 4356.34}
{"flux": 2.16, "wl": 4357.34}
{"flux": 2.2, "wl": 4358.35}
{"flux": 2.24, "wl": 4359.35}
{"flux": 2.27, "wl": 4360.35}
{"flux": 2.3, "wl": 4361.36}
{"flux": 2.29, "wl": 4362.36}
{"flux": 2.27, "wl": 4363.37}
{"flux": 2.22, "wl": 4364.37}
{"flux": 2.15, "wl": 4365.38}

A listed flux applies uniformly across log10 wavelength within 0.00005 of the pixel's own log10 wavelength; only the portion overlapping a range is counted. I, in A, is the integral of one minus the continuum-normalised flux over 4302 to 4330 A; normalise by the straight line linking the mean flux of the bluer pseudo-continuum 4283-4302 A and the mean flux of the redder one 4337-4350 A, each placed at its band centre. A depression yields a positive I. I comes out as 1.1 A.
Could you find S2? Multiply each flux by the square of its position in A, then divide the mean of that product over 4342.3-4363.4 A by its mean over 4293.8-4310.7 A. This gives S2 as 1.5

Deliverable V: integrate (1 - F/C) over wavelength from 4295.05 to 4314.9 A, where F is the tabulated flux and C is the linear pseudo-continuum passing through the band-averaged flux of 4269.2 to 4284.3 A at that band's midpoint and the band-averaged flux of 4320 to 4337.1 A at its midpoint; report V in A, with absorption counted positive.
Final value 4.7 A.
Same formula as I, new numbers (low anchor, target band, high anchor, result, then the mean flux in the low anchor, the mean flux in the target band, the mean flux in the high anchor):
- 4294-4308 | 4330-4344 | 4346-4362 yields -1.26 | 1.45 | 2.08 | 2.13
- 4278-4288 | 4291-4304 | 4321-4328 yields 2.47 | 1.93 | 1.56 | 1.9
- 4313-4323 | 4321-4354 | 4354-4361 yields 1.53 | 2.09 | 2.03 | 2.17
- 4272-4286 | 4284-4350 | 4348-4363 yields 6.23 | 1.94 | 1.85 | 2.14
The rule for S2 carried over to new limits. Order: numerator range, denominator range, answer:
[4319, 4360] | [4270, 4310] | 1.23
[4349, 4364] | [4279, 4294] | 1.20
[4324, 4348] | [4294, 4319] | 1.26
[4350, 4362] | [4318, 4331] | 1.09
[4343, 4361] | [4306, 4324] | 1.14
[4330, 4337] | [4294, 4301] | 1.39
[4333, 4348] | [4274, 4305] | 1.21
